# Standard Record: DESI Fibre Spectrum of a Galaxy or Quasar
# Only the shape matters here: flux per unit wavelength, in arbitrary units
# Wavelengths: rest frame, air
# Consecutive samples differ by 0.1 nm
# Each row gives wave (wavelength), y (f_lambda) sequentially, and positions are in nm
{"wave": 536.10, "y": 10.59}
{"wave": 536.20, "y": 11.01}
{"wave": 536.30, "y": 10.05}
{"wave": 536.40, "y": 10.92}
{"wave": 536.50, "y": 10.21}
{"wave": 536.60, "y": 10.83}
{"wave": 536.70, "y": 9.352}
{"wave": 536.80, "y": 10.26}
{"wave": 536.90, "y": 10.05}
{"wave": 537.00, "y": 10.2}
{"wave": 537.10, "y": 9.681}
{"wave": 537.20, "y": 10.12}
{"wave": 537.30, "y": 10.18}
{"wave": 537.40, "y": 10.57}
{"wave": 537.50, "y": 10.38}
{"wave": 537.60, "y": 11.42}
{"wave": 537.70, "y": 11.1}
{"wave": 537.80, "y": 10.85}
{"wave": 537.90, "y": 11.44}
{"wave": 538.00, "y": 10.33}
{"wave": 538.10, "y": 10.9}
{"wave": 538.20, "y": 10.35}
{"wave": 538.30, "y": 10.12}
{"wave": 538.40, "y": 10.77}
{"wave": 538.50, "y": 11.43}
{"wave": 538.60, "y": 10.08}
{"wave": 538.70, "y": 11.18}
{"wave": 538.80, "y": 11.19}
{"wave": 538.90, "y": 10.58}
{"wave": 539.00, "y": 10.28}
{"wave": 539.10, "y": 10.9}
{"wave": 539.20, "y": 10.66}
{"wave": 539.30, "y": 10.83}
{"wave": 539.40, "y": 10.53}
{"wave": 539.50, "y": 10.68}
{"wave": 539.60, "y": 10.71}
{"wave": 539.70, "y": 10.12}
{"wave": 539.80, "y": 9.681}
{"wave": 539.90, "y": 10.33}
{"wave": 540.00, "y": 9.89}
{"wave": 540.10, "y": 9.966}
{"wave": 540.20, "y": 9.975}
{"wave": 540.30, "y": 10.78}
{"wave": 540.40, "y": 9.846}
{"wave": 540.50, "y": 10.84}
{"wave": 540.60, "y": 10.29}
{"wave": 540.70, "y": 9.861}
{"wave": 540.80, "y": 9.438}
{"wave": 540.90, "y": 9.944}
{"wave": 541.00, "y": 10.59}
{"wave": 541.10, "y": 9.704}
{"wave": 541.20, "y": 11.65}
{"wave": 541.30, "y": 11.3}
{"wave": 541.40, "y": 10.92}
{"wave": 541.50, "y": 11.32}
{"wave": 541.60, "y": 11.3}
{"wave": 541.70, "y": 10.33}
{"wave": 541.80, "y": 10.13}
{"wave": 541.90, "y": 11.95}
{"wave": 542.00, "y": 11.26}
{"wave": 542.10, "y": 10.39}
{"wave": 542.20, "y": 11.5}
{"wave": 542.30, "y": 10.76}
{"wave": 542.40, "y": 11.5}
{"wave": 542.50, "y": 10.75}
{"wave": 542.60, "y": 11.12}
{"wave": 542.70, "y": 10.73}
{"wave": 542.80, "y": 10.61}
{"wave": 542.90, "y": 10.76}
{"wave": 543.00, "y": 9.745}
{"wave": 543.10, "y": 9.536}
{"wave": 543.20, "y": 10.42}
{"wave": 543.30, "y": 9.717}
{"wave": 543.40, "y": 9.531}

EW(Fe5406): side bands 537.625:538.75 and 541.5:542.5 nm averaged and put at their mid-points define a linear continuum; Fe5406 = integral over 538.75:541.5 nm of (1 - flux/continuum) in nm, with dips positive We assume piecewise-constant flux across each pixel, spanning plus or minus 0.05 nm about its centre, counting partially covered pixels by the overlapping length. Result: 0.12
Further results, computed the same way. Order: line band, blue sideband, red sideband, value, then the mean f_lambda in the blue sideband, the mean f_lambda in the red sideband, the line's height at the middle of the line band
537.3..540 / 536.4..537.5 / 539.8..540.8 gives -0.13 nm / 10.2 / 10.1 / 10.2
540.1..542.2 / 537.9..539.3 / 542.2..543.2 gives 0.01 nm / 10.7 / 10.6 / 10.7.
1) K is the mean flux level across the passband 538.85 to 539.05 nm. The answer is 10.4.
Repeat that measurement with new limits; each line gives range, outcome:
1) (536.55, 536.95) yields 10.1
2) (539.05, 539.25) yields 10.8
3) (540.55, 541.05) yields 10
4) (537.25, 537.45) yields 10.4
